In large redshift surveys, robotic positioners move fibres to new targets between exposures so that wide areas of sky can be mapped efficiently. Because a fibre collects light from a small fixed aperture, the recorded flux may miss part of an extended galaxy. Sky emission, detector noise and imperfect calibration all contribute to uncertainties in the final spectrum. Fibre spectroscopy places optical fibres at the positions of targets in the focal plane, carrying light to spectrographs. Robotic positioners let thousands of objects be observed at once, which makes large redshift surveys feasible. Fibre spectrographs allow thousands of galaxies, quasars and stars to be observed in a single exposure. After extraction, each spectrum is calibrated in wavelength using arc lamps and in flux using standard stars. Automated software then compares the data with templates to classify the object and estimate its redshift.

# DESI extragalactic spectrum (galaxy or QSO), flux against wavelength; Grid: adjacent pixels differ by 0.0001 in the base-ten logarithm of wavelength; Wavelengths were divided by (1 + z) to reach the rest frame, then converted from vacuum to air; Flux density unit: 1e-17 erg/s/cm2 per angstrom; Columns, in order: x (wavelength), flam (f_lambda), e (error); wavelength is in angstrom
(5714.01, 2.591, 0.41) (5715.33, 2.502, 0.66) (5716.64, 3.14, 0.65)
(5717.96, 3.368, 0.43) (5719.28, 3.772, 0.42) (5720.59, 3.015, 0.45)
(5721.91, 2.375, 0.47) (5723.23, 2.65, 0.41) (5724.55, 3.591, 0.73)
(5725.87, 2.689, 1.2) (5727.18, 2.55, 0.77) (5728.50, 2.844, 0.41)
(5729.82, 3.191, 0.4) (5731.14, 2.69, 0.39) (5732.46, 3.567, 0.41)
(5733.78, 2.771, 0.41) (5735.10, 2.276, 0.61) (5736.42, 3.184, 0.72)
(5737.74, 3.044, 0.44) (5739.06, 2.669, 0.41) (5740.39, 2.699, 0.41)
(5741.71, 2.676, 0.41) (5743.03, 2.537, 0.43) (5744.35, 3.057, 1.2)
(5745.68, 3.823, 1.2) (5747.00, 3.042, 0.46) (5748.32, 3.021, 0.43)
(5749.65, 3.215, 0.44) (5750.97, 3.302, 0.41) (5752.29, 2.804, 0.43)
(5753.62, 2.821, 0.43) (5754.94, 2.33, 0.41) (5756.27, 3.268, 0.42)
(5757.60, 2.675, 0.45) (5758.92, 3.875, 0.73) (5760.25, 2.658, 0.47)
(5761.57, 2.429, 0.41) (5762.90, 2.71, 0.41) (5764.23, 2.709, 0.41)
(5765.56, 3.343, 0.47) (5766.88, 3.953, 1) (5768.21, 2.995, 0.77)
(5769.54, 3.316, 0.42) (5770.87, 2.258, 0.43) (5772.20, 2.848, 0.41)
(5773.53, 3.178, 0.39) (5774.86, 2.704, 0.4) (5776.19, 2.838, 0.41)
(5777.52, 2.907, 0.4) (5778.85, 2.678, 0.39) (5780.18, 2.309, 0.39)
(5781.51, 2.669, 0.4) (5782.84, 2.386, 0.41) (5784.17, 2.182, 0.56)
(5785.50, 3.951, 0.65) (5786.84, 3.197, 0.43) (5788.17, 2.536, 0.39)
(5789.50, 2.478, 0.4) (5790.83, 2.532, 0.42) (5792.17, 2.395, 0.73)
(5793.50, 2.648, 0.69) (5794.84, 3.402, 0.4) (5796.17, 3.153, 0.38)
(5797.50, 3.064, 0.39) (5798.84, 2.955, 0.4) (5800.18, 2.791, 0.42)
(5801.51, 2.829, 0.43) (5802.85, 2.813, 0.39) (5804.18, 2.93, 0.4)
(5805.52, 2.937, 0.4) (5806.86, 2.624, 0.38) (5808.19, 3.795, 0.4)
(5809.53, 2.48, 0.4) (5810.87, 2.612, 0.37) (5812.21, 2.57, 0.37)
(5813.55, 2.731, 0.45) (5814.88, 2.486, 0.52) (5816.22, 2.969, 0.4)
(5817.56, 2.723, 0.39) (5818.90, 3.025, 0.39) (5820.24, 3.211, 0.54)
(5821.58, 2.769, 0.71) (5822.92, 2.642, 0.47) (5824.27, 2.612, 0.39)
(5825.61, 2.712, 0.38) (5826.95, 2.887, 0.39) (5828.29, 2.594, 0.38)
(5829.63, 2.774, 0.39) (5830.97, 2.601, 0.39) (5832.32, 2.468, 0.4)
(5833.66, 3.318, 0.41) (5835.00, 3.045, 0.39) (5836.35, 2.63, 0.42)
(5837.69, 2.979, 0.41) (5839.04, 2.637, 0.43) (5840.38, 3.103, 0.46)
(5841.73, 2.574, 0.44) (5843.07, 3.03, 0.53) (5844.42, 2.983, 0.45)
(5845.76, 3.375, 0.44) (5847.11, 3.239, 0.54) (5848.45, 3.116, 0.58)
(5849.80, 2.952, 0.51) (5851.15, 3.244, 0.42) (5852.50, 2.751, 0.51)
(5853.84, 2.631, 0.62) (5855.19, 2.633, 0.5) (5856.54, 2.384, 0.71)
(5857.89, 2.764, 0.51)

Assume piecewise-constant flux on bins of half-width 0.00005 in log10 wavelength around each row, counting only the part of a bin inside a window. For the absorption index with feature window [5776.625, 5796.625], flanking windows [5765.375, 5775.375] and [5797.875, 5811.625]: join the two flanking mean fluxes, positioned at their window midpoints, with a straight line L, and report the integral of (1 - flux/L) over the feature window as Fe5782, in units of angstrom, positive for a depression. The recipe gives 1.5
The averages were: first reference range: 3.07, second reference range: 2.88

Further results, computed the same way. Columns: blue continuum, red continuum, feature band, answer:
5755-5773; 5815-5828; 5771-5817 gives 1.42 angstrom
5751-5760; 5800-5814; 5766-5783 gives 0.30 angstrom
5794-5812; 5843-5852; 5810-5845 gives 2.90 angstrom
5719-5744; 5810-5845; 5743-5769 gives -1.72 angstrom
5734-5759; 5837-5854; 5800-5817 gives 0.88 angstrom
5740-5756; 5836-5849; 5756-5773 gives -0.22 angstrom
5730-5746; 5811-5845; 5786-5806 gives -0.11 angstrom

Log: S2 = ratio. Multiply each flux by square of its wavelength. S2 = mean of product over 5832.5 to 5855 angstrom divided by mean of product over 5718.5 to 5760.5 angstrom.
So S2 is 1.03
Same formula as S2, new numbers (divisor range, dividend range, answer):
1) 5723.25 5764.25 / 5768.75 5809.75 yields 0.99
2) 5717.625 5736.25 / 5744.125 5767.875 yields 1.05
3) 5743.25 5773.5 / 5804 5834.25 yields 0.95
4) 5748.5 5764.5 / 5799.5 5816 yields 0.98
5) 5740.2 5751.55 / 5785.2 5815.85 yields 0.95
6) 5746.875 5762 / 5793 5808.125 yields 1.02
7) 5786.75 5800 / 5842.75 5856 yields 1.08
